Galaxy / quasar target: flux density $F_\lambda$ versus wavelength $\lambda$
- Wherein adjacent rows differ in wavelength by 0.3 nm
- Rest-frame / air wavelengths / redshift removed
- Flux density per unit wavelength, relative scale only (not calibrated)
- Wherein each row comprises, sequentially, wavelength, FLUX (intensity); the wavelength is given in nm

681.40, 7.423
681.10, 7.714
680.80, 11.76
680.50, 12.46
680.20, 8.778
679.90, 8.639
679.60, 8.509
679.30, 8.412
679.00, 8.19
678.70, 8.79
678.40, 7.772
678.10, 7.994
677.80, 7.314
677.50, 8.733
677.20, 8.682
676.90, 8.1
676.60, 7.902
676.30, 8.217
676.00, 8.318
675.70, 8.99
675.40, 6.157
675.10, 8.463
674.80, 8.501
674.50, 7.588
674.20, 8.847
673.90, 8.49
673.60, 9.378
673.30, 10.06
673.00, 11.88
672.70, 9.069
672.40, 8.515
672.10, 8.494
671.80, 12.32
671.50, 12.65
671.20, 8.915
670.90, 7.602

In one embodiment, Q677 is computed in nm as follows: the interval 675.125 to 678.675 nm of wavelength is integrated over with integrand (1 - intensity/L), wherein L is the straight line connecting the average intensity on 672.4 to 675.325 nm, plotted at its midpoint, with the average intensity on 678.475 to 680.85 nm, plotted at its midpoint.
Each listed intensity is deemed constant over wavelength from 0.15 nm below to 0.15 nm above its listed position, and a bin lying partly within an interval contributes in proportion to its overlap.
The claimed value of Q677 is 0.43 nm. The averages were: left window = 9.03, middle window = 8.06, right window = 9.29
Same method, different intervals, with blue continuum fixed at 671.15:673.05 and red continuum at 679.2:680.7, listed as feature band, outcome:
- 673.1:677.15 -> 0.618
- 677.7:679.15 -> 0.239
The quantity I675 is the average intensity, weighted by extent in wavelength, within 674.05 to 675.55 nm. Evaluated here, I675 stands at 7.91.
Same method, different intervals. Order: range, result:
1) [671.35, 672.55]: 10.5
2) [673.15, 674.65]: 8.87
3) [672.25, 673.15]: 9.82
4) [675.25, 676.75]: 7.92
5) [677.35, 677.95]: 8.02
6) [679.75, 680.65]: 9.96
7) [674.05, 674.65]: 8.22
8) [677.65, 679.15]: 8.01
